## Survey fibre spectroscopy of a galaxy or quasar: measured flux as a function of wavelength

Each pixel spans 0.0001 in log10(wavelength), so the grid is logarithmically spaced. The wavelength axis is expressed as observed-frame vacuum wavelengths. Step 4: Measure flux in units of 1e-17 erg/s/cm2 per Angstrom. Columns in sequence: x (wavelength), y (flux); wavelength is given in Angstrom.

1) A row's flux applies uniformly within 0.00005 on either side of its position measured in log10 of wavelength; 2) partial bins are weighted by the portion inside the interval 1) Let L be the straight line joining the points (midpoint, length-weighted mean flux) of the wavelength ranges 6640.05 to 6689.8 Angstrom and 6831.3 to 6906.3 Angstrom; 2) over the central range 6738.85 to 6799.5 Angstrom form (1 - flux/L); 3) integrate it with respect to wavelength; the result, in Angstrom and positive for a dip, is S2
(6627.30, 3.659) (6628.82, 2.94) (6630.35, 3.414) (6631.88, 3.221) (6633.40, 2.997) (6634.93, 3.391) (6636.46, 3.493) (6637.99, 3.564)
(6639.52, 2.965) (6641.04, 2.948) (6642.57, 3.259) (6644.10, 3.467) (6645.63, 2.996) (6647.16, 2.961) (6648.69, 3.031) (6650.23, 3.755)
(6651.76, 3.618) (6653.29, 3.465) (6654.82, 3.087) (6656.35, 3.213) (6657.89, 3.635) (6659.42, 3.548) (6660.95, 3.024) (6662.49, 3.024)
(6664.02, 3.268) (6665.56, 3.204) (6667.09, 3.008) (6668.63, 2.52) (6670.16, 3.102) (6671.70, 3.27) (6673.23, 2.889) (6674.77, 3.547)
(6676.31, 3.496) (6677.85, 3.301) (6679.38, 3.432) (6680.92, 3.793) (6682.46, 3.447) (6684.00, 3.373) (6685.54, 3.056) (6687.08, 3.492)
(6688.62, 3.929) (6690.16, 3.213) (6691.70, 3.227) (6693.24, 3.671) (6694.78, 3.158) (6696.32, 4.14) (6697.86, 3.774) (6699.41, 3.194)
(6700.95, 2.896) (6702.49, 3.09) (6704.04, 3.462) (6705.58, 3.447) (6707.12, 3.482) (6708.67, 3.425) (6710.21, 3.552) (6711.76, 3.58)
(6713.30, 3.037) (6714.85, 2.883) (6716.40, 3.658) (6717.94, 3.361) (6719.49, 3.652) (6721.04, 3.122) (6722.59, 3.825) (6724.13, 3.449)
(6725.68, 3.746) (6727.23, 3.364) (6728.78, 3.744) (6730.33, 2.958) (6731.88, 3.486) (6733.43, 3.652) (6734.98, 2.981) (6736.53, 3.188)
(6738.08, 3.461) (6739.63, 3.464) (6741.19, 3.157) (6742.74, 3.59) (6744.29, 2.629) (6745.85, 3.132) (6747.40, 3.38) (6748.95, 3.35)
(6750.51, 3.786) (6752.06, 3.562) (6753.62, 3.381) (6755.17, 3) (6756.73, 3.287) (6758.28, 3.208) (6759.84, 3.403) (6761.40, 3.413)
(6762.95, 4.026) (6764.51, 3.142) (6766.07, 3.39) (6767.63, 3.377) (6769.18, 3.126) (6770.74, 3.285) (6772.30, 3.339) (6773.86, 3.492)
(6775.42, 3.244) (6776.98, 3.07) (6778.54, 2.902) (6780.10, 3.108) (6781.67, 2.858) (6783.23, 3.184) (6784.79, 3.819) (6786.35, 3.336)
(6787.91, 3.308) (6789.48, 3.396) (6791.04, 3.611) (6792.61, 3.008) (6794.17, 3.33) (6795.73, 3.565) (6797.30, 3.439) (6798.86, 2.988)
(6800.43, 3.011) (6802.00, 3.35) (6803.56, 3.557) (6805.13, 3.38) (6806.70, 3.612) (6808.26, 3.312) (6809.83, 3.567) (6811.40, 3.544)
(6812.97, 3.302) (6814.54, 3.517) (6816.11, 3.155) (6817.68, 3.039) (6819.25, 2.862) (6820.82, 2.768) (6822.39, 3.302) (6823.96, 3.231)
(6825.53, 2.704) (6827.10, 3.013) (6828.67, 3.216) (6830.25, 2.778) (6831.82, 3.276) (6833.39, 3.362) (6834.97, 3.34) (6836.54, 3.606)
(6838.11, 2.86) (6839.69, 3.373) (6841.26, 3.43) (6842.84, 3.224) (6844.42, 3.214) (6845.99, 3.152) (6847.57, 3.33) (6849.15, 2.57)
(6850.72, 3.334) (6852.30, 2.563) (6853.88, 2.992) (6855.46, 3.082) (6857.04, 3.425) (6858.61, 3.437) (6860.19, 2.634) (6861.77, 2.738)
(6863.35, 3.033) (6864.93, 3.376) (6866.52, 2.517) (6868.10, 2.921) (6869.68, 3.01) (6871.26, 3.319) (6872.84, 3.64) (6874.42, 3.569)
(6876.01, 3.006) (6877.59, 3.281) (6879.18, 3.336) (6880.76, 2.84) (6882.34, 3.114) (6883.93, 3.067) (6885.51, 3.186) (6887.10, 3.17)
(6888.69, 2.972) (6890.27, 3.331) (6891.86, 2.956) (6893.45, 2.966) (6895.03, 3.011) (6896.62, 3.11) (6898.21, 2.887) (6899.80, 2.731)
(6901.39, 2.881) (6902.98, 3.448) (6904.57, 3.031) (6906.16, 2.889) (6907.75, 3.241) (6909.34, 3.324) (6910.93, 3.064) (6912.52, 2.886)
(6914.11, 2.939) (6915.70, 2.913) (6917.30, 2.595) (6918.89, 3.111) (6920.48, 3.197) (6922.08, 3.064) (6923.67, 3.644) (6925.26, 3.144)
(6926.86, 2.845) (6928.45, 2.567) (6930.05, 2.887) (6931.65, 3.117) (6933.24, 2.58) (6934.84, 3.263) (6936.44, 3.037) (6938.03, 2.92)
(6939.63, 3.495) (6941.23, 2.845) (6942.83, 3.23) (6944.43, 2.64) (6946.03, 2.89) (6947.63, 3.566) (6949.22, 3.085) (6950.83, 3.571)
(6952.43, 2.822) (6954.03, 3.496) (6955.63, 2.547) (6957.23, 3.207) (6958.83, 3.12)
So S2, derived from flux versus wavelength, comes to -2.13 Angstrom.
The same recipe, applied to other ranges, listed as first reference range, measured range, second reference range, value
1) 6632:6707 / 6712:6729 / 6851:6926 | -0.9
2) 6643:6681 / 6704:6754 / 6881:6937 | -3.1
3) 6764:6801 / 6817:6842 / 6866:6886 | 0.6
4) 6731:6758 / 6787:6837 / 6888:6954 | -0.7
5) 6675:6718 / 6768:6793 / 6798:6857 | 0.1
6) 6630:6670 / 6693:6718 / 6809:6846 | -1.4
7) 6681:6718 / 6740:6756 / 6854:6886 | 0.1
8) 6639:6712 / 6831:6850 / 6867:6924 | -0.5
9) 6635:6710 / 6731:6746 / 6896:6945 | -0.2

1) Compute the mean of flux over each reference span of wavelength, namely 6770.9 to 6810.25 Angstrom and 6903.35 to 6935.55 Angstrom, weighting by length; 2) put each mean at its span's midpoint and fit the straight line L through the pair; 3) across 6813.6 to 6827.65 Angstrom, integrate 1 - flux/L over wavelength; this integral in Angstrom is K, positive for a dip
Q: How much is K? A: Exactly 0.75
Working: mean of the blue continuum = 3.31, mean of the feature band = 3.07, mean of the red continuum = 3.02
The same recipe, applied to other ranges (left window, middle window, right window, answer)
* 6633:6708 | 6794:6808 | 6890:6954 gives -0.8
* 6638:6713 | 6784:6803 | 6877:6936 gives -1.0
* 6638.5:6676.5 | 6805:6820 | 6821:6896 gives -0.9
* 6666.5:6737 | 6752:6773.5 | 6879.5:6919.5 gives -0.5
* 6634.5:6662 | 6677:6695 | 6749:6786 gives -0.7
